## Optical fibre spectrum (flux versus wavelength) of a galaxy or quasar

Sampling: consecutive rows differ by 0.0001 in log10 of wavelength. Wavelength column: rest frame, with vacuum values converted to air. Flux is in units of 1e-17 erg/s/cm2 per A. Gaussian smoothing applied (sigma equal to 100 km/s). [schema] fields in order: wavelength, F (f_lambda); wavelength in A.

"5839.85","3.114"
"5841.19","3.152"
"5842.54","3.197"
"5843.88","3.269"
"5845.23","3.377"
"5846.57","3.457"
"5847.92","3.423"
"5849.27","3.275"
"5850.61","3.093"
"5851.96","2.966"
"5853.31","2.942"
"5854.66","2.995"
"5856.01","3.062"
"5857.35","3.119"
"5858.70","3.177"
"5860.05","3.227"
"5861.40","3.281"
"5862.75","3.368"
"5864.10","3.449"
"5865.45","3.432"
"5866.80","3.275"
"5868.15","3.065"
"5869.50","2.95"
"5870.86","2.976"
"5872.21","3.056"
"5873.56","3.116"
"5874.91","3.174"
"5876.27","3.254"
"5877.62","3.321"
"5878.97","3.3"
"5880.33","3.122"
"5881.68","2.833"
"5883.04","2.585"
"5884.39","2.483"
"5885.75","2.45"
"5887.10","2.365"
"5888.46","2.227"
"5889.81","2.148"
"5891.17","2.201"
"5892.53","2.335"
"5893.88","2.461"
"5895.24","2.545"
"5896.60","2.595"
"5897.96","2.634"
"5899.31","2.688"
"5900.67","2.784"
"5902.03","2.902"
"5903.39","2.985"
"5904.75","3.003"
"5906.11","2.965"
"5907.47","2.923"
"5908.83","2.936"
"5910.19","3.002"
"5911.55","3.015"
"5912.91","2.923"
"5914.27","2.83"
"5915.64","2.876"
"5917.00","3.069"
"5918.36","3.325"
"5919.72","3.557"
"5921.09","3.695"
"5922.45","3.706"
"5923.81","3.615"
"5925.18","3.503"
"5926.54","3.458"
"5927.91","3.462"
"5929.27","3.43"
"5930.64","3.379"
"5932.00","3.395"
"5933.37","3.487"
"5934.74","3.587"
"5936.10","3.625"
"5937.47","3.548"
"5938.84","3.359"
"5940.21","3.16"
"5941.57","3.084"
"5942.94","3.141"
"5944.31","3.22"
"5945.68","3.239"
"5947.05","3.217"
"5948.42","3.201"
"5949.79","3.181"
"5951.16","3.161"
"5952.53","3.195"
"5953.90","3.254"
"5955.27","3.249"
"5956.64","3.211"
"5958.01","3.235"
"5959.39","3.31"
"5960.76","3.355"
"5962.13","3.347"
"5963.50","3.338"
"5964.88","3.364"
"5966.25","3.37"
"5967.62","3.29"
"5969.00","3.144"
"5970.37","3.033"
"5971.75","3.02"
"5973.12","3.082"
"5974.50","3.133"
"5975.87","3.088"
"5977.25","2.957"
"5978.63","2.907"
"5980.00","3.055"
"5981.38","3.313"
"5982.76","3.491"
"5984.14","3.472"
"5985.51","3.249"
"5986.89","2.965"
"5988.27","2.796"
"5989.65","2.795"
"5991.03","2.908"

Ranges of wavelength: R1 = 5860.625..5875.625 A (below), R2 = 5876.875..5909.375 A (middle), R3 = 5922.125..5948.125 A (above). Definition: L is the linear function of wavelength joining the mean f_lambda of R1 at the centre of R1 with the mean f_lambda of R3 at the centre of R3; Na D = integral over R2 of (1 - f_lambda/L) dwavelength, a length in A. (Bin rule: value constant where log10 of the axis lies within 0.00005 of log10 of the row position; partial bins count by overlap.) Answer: 5.7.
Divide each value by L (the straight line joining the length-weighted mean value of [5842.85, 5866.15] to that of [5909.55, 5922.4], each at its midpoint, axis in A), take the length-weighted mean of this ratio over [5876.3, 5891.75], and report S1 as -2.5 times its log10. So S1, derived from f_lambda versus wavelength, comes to 0.20 mag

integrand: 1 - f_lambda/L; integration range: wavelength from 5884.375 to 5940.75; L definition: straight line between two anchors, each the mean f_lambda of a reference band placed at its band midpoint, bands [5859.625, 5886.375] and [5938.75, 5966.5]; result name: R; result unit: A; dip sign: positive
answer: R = 2.6 A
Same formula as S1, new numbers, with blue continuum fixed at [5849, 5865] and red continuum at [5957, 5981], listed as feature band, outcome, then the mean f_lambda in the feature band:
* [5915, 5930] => -0.084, 3.43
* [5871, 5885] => 0.050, 3.03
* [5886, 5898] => 0.311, 2.38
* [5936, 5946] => -0.034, 3.28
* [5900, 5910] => 0.085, 2.93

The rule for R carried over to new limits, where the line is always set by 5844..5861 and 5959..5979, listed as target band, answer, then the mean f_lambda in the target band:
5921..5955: -1.9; 3.36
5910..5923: -0.1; 3.2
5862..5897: 3.6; 2.85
